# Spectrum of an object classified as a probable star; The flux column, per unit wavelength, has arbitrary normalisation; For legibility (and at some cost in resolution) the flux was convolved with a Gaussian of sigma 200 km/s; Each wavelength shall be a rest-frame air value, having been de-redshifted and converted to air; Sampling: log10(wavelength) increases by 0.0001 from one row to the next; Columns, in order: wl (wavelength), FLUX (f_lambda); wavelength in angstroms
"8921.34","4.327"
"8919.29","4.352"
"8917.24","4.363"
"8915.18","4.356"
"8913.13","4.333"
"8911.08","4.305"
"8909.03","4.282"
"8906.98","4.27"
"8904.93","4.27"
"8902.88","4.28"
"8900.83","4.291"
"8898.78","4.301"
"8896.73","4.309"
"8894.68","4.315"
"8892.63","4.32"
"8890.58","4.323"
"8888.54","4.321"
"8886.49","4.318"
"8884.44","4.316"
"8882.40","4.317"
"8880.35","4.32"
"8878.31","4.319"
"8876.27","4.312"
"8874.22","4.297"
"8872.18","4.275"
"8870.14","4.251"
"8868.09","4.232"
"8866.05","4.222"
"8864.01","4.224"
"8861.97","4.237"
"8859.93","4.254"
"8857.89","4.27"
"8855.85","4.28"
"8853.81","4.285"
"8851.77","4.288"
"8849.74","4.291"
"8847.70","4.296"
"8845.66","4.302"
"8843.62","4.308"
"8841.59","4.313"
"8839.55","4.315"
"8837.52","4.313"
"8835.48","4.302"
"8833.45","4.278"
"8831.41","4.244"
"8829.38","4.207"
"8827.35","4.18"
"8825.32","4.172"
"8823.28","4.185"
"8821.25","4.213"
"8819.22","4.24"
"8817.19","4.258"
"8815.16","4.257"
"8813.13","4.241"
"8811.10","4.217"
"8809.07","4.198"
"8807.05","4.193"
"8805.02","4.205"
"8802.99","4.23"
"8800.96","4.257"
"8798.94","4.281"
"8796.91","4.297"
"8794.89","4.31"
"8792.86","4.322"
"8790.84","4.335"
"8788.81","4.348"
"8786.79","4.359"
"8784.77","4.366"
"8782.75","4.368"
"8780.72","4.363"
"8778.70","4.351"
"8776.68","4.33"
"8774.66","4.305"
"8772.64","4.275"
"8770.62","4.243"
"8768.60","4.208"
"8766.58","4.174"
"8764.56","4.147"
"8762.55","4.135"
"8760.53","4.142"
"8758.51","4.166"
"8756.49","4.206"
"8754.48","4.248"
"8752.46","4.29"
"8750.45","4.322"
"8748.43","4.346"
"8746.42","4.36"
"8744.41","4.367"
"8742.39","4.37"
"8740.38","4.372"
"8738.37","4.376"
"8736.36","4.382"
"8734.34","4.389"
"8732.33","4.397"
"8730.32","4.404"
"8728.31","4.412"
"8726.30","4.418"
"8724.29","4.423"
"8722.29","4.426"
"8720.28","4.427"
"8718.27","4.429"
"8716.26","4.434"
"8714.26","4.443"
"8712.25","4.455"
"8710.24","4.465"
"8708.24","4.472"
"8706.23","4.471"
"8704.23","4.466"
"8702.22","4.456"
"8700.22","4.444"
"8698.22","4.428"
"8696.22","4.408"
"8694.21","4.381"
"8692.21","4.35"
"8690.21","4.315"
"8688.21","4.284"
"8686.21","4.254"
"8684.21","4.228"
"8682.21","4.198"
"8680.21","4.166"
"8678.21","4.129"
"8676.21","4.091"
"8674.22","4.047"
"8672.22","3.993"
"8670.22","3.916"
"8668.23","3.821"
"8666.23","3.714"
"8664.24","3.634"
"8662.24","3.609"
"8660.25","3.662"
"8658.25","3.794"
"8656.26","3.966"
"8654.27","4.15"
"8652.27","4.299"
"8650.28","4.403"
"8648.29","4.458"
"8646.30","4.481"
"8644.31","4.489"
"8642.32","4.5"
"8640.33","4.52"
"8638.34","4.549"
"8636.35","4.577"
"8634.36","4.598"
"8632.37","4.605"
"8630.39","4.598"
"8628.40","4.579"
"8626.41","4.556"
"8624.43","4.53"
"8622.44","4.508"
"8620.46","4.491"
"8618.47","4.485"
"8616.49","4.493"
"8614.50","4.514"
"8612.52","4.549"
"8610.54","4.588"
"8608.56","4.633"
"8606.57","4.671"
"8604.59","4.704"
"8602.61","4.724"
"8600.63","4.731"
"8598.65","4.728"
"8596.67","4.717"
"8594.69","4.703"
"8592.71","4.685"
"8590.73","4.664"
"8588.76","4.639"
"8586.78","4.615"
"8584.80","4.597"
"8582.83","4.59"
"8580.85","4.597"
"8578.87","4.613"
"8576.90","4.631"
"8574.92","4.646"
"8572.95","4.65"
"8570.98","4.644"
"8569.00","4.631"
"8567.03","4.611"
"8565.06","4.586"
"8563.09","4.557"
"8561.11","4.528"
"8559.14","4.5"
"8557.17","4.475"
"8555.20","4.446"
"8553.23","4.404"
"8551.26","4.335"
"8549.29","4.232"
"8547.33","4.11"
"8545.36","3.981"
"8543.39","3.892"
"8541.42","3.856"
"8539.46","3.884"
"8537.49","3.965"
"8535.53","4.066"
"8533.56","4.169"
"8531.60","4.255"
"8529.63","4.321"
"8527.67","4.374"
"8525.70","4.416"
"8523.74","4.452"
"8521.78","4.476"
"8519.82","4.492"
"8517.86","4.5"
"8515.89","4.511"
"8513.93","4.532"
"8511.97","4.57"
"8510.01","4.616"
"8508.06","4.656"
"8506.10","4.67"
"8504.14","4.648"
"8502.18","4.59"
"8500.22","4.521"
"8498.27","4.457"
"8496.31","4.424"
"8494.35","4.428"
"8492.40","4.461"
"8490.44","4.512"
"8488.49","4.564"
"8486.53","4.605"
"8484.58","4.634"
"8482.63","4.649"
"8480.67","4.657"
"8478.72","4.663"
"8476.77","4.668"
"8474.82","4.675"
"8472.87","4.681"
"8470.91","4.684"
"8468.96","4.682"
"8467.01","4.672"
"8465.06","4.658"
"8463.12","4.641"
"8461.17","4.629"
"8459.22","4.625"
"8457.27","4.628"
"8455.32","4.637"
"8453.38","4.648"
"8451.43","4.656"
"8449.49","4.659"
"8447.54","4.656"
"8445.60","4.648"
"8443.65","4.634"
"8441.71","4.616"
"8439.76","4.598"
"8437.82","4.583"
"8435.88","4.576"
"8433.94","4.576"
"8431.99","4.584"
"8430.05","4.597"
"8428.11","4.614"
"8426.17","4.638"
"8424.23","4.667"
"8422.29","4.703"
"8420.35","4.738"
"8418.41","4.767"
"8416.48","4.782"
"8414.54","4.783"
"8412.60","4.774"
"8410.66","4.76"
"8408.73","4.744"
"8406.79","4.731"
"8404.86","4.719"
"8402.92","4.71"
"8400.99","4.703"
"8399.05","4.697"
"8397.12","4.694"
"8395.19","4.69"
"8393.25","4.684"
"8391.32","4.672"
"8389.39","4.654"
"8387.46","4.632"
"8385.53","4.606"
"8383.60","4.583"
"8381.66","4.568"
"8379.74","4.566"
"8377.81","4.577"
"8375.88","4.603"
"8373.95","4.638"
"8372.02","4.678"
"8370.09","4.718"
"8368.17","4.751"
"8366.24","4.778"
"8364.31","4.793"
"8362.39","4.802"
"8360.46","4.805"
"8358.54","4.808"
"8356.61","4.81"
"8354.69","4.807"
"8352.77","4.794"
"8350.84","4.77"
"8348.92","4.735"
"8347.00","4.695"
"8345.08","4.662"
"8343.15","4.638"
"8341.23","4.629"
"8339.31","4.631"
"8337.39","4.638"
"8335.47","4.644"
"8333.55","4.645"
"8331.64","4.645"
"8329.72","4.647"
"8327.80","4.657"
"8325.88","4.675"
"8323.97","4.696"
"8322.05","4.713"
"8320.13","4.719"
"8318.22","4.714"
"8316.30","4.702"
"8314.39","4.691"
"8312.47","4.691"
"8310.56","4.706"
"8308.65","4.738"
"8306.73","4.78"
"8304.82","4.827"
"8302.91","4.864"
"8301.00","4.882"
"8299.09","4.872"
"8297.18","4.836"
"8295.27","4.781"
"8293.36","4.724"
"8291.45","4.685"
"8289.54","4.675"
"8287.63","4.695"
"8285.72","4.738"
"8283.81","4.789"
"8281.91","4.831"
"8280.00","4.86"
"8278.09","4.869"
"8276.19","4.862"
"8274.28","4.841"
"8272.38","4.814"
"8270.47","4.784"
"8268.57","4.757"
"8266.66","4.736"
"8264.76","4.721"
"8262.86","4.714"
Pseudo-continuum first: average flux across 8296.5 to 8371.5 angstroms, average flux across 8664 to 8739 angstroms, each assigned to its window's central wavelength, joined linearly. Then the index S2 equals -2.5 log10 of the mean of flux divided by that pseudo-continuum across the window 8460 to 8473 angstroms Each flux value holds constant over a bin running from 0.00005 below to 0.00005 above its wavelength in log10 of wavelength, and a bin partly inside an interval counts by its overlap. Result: -0.02 mag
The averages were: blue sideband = 4.73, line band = 4.66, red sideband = 4.29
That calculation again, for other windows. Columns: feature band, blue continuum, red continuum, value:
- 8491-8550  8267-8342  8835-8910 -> 0.05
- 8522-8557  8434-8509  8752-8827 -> 0.08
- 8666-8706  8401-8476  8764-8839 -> 0.04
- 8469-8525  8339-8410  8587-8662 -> 0.01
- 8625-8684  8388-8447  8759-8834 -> 0.05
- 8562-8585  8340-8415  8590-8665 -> -0.03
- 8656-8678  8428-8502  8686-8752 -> 0.16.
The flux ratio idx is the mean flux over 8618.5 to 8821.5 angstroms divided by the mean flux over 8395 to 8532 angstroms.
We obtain 0.93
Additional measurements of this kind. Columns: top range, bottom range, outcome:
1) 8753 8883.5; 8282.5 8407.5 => 0.91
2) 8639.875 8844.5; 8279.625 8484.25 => 0.91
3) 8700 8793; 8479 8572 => 0.98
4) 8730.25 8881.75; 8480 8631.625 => 0.95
